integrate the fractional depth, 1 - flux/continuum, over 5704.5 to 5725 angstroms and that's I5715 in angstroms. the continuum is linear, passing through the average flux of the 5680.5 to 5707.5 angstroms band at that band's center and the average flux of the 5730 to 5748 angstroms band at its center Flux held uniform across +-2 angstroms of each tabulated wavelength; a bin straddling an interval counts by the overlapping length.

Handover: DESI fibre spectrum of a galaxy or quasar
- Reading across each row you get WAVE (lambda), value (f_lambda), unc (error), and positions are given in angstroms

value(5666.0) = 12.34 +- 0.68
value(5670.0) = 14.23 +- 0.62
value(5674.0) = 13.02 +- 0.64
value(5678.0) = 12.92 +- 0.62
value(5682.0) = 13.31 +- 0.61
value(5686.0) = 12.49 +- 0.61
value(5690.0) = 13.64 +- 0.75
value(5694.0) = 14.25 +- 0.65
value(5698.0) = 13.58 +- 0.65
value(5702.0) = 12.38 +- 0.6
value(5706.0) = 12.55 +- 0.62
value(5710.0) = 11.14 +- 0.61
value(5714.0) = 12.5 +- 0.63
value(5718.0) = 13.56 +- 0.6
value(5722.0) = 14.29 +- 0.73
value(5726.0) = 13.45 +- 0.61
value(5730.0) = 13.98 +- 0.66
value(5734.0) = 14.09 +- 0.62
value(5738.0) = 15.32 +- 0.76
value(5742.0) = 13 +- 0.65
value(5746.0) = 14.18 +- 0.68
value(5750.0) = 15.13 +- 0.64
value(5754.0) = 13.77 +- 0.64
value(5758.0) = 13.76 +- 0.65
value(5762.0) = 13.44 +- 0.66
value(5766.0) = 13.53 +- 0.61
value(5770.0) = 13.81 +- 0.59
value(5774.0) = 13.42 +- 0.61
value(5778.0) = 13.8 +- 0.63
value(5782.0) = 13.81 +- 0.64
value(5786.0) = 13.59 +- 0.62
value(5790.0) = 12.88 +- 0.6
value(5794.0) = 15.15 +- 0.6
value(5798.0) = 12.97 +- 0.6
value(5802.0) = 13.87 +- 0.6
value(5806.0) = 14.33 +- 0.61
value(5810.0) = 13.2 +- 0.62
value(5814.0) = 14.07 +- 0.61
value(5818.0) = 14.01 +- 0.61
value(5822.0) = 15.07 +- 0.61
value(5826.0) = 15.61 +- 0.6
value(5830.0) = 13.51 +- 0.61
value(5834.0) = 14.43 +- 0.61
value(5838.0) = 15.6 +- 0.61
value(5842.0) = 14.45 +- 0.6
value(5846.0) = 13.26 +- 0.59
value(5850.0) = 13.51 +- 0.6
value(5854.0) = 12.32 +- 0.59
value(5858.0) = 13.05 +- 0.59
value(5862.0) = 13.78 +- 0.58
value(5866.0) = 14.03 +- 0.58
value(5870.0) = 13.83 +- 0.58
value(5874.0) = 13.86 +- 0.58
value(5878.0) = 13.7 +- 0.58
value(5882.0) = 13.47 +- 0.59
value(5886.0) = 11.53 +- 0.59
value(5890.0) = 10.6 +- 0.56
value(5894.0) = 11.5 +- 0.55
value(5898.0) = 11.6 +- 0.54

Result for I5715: 1.17 angstroms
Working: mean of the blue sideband 13.2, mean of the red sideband 14.1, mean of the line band 12.8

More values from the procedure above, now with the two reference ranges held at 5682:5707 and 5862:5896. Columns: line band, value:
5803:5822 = -1.5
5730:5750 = -1.7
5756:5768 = -0.5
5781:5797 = -1.0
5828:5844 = -1.9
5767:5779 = -0.6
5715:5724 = -0.4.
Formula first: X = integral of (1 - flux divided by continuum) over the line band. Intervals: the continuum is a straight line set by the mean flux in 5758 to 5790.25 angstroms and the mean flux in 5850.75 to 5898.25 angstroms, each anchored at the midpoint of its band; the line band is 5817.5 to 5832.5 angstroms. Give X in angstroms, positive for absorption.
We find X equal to -1.6 angstroms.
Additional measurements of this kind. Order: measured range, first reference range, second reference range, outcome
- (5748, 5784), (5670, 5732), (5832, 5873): -1.01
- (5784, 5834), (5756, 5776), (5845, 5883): -1.82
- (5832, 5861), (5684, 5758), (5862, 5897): -1.84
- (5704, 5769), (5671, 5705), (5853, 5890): -2.02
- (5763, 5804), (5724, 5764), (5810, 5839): 1.63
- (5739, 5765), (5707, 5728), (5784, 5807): -1.17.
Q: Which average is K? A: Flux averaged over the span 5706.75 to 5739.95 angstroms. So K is 13.5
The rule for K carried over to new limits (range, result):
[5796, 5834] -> 14.1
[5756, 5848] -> 14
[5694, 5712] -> 12.6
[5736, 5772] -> 14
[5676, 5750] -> 13.4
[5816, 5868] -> 14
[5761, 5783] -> 13.6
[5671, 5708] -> 13.2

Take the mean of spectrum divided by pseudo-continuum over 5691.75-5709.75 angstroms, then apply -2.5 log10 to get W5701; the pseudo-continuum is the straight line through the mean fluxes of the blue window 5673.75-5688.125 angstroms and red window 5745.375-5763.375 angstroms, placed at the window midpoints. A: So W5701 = 0.02 mag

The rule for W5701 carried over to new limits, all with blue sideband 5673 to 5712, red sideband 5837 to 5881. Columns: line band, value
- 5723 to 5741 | -0.08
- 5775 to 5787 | -0.03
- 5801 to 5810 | -0.04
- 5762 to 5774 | -0.02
